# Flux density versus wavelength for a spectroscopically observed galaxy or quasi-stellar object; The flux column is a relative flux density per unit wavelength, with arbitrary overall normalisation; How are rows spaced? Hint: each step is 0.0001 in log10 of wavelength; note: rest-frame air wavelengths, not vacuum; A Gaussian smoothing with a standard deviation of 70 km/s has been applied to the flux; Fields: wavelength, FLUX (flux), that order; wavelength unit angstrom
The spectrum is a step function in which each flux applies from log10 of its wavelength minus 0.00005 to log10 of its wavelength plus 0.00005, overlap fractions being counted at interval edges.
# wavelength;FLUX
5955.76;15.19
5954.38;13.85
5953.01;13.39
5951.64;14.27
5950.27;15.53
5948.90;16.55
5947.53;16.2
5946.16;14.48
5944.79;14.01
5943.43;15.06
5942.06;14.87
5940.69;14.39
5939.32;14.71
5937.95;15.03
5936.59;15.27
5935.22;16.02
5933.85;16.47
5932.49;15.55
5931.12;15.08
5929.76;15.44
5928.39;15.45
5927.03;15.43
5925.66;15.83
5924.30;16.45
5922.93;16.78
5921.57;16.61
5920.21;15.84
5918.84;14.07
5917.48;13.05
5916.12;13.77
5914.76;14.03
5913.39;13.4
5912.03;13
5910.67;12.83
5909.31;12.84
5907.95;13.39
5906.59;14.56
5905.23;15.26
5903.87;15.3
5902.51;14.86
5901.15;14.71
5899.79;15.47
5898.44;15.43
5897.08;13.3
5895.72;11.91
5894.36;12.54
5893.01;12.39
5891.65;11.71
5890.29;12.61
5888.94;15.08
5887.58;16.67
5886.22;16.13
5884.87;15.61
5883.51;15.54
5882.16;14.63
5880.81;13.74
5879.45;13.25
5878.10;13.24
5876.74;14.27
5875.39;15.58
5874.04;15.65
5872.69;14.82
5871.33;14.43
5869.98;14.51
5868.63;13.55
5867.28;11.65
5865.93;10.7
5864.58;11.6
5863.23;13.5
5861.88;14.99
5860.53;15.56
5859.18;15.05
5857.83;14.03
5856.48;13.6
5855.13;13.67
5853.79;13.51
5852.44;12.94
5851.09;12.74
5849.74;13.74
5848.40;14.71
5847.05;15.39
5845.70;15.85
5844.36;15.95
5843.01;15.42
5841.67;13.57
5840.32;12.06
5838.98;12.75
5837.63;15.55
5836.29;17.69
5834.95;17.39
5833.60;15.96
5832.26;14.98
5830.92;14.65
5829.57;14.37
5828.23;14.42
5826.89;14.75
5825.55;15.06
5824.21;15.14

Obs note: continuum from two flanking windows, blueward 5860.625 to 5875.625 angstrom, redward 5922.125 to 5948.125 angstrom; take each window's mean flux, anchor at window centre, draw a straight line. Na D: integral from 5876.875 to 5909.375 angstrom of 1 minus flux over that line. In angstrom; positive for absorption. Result 0.4 angstrom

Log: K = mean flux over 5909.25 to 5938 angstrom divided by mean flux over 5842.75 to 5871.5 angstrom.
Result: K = 1.1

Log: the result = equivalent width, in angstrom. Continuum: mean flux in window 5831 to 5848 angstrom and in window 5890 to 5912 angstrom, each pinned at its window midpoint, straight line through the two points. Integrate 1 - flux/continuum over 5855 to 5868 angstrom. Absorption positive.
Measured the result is 1.09 angstrom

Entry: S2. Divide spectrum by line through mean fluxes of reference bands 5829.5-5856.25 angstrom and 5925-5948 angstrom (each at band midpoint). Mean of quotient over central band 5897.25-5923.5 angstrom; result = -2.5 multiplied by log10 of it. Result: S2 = 0.05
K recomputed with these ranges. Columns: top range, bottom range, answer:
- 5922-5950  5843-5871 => 1.11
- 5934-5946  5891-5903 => 1.10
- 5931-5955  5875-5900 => 1.07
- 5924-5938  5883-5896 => 1.11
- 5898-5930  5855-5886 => 1.05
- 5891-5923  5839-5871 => 1.01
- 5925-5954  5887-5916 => 1.10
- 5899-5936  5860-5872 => 1.11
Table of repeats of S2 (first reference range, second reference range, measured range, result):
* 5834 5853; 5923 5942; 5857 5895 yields 0.072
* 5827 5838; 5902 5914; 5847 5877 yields 0.079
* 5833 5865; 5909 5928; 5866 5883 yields 0.040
